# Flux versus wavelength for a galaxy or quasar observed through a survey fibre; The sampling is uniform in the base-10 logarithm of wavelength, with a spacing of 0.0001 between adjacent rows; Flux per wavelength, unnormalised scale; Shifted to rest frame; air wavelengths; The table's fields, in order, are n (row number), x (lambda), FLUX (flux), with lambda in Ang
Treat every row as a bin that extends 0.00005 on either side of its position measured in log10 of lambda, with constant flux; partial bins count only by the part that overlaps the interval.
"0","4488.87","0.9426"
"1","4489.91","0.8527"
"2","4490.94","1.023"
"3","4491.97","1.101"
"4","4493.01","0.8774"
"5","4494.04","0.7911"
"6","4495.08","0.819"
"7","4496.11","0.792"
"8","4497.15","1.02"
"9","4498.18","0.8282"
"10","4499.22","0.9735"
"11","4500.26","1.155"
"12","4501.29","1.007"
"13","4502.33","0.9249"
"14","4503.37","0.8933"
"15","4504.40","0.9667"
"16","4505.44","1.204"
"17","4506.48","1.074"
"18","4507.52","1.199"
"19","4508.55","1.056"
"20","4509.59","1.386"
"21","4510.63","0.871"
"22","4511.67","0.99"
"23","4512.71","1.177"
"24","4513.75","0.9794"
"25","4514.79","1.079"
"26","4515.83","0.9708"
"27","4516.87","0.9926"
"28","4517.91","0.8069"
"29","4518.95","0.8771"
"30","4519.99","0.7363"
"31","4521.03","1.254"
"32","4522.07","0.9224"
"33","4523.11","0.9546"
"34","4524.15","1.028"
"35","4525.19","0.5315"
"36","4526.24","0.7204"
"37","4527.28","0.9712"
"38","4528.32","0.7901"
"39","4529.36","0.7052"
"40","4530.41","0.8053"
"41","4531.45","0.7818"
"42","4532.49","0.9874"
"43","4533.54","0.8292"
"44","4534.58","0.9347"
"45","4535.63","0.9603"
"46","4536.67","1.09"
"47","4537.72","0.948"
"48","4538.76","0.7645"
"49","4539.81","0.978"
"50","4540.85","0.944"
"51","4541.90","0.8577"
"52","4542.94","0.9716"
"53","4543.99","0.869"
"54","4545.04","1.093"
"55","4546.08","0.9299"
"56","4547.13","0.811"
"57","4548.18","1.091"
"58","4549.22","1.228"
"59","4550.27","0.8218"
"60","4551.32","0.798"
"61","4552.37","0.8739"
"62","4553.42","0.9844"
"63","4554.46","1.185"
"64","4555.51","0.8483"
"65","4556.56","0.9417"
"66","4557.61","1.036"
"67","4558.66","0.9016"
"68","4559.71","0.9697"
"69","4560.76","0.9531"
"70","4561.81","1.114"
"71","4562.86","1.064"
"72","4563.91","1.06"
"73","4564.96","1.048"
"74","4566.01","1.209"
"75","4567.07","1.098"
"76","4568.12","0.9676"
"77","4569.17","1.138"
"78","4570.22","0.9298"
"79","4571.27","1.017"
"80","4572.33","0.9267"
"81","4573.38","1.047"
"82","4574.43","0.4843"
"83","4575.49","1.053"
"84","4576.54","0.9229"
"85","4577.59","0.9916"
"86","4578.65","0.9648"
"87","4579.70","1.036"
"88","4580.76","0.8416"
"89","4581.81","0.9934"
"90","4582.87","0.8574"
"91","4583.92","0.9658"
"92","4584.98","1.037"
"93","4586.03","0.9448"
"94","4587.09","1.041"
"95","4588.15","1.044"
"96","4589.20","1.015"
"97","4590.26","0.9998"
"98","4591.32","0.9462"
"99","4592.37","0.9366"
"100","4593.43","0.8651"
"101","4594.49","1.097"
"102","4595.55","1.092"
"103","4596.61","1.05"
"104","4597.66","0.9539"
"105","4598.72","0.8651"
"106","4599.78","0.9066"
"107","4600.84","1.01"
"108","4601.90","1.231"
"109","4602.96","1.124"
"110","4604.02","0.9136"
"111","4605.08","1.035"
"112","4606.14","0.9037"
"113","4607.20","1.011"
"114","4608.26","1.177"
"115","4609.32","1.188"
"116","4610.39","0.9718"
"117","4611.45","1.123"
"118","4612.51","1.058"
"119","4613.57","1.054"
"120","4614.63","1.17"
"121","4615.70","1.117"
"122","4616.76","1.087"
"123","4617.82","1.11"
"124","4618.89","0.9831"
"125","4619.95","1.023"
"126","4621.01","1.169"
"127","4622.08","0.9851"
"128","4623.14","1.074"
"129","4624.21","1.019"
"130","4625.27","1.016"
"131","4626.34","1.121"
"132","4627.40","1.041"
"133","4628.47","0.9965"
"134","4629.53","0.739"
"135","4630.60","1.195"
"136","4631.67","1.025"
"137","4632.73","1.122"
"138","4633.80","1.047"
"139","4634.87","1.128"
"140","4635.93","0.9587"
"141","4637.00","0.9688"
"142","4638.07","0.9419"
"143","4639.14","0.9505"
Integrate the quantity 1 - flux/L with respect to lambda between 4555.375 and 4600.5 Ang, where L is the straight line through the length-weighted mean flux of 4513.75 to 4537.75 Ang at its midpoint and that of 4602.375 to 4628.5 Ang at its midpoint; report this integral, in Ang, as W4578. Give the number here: 0.5 Ang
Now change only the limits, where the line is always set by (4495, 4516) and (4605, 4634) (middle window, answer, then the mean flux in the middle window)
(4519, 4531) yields 2.0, 0.857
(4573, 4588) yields 1.5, 0.943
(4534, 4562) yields 2.1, 0.957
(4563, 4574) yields 0.0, 1.04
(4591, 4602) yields 0.6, 0.988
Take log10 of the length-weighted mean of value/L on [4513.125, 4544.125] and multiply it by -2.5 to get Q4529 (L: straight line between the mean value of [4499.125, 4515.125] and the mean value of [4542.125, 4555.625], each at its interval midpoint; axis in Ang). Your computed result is 0.12 mag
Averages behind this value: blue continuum 1.06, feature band 0.903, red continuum 0.963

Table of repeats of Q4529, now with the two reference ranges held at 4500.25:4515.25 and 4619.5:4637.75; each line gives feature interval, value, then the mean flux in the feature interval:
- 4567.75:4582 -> 0.11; 0.95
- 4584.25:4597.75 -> 0.04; 1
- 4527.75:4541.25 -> 0.19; 0.886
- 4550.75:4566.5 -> 0.06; 0.998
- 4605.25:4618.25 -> -0.04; 1.08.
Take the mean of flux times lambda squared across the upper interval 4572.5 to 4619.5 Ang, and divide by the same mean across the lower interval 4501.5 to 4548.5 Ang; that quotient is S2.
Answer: 1.1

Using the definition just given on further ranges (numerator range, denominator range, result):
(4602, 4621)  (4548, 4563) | 1.11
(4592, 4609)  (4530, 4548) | 1.13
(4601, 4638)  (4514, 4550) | 1.19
